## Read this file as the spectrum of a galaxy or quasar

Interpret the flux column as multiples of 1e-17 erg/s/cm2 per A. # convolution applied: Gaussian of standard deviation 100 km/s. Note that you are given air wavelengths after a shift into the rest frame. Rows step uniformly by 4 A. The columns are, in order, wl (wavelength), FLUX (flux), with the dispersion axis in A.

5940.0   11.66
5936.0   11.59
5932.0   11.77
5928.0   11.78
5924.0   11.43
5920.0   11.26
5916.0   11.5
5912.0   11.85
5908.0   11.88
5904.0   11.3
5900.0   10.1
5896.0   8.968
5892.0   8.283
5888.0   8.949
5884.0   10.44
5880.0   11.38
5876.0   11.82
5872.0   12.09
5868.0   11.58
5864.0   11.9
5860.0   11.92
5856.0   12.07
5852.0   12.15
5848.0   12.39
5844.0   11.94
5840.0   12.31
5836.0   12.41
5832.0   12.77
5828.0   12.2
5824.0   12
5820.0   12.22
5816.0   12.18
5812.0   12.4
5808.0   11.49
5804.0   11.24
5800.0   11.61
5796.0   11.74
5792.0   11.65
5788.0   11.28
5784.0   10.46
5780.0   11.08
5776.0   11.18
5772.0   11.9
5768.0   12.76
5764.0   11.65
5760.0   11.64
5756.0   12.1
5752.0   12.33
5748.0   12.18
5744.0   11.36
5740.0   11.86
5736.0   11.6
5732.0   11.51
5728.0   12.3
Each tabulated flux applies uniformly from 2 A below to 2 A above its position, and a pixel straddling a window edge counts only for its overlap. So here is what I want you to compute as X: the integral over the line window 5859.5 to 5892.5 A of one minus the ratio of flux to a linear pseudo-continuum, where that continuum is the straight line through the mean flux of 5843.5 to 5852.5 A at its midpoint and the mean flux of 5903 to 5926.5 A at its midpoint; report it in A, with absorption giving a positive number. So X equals 2.6 A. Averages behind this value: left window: 12.2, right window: 11.6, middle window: 11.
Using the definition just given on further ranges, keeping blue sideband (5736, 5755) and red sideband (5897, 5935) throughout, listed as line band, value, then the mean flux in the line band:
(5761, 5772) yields -0.2 A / 12.1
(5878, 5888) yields 0.8 A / 10.5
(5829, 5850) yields -1.3 A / 12.4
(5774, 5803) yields 1.2 A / 11.3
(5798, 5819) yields -0.2 A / 11.8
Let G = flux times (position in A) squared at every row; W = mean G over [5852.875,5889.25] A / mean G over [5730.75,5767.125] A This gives 1.01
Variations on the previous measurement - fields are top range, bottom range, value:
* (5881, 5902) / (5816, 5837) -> 0.78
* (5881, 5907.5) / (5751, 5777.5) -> 0.86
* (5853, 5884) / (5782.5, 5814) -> 1.05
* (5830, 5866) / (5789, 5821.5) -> 1.05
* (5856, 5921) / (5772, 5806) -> 1.00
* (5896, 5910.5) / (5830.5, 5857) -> 0.90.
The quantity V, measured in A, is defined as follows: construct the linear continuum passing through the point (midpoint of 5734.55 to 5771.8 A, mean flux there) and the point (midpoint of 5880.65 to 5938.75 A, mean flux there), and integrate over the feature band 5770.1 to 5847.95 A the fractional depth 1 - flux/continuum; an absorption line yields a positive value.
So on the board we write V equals -1.84 A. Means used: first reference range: 11.9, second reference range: 10.8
